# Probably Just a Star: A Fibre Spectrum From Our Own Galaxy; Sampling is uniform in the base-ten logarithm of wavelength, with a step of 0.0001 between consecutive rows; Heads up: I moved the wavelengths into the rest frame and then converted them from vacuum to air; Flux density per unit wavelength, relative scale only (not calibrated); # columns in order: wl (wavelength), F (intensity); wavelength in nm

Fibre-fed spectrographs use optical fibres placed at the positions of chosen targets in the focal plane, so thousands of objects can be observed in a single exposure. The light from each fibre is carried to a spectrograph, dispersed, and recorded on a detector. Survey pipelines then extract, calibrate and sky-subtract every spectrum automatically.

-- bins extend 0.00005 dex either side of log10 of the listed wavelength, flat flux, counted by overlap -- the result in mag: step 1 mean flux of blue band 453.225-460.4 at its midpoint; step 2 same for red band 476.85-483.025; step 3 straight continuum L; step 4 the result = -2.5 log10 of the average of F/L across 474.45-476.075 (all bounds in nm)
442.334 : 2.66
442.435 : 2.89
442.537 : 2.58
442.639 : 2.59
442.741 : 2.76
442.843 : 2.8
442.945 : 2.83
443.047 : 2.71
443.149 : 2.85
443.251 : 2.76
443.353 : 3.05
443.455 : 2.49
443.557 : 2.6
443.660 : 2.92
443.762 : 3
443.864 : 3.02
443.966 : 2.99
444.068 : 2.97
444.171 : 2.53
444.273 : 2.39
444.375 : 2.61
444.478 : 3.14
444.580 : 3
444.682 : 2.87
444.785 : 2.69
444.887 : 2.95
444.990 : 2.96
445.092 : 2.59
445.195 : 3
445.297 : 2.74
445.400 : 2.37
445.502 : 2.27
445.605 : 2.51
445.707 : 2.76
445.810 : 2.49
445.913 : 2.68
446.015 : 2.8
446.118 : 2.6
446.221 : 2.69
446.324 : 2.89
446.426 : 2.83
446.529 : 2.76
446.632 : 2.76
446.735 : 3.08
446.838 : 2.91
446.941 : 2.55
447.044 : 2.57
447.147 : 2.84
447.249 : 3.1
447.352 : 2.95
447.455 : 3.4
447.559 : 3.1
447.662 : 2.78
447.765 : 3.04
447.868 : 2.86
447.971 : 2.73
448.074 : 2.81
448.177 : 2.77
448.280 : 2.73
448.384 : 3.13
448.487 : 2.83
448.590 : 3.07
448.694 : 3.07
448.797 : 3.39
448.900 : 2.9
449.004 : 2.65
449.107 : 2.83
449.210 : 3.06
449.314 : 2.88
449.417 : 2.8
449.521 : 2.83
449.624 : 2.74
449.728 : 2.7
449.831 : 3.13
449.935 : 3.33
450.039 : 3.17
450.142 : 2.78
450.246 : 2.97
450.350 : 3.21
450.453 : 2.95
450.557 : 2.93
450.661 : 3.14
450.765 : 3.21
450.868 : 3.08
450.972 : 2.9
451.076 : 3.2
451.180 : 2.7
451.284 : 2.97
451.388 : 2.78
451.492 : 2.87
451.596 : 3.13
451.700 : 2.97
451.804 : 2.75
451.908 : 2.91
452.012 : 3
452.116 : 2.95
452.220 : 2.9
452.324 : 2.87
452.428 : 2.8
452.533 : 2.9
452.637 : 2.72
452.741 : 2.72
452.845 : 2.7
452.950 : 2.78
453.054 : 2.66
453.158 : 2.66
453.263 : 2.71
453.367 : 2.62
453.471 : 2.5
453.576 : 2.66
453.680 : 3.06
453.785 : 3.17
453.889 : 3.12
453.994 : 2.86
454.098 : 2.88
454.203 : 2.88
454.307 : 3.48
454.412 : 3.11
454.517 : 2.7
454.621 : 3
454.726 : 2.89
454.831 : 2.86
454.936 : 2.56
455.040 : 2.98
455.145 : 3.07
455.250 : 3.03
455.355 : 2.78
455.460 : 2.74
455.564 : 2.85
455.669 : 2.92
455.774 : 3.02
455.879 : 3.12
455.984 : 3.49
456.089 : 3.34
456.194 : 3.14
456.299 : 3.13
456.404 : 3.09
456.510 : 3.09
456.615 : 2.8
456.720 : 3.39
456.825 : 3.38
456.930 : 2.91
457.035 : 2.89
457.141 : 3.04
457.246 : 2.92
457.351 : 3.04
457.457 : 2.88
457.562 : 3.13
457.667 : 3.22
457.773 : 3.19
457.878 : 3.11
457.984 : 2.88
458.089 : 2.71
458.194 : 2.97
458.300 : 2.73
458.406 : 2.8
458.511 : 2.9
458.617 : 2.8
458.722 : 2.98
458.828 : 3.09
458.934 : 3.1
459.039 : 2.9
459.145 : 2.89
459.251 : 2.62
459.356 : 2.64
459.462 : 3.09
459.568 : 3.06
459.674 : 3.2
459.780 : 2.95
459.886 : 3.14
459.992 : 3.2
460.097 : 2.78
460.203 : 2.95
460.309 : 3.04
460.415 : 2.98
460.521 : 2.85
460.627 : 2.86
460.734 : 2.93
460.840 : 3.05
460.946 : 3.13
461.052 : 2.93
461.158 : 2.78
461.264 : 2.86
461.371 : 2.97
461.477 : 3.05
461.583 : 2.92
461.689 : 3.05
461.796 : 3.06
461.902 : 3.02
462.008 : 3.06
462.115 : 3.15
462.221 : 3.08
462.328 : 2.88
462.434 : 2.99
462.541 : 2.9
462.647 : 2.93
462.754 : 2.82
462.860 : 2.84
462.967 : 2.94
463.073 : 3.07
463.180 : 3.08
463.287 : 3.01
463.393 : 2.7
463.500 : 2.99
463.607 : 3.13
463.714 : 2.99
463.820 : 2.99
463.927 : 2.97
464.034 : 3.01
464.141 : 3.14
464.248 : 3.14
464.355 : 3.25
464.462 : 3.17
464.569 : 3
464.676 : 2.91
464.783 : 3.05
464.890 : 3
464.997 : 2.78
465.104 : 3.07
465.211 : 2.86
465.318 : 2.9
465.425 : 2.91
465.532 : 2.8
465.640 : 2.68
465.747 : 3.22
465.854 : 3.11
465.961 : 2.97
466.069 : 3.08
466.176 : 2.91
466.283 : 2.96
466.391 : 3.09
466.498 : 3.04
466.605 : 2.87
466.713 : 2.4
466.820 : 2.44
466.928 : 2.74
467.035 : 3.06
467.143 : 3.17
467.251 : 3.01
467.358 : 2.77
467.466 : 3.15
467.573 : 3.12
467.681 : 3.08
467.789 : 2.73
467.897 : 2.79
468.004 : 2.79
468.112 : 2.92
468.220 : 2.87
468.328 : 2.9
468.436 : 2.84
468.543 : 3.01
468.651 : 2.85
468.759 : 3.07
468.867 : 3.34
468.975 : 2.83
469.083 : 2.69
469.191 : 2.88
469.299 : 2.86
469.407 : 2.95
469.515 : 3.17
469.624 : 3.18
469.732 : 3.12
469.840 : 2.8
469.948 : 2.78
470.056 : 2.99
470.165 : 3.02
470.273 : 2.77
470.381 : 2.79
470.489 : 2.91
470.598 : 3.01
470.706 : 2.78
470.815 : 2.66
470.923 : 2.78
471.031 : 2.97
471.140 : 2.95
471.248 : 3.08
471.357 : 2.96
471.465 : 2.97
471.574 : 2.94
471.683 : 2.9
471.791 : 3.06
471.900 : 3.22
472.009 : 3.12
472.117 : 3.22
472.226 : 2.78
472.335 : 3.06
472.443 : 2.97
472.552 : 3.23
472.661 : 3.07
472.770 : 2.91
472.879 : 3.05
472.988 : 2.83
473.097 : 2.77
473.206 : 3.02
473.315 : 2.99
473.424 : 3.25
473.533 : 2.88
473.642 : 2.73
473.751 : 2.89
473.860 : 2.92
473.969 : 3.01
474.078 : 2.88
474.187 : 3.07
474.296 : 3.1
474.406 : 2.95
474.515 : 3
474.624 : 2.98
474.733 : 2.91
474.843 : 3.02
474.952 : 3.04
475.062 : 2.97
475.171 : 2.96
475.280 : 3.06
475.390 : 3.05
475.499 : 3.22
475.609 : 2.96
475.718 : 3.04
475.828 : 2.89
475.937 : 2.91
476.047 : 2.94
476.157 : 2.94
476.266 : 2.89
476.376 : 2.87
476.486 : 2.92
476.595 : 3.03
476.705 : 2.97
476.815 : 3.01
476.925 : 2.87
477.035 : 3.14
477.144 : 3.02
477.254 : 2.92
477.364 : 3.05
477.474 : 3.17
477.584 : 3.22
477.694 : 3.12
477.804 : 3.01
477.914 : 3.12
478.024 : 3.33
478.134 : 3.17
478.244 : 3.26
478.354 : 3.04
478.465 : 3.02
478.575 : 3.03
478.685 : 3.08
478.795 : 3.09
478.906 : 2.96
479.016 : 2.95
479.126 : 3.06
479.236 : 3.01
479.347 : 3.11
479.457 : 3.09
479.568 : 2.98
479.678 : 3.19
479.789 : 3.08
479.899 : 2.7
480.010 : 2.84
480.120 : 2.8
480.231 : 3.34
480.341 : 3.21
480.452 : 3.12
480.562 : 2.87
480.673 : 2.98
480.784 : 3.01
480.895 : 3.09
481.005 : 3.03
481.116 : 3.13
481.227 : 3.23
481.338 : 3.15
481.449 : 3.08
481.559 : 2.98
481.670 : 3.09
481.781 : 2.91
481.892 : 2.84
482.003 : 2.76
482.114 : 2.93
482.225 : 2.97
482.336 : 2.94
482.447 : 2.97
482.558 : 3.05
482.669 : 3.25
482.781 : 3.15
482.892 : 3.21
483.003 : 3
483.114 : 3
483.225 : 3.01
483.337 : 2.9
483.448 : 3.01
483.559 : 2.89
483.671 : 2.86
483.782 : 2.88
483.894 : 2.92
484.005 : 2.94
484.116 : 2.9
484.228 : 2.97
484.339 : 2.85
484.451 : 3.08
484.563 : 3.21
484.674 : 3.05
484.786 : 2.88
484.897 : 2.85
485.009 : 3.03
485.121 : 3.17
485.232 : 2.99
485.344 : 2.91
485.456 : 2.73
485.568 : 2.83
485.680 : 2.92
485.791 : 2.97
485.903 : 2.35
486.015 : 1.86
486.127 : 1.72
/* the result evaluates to 0.01 mag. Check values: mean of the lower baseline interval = 2.97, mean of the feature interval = 3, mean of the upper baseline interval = 3.05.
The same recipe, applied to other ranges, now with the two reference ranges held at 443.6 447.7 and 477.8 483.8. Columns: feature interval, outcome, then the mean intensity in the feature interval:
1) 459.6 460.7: -0.04 mag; 2.99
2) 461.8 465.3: -0.03 mag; 3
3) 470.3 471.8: 0.02 mag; 2.91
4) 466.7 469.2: 0.02 mag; 2.9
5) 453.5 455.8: -0.03 mag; 2.93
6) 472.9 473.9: 0.02 mag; 2.92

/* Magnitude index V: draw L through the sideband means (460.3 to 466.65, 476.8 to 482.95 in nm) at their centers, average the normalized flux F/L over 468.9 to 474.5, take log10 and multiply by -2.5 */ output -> 0.02 mag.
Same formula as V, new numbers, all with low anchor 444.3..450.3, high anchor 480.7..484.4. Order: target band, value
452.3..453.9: 0.04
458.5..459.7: -0.01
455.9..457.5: -0.08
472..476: -0.01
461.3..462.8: -0.03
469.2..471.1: 0.01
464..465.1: -0.05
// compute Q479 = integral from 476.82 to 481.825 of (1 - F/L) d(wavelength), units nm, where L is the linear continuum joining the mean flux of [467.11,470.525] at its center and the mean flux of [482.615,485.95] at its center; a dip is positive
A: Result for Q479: -0.18 nm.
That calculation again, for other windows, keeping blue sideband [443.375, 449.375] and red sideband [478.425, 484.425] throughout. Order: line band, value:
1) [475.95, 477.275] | 0.01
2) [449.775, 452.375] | -0.13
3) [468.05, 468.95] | -0.01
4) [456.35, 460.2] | -0.13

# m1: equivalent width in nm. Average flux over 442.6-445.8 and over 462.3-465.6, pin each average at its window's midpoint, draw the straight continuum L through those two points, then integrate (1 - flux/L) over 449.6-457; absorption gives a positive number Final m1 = -0.24 nm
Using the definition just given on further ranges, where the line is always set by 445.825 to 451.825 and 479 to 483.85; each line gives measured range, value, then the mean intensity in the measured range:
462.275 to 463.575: 0.012 nm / 2.93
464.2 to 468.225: 0.036 nm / 2.94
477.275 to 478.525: -0.053 nm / 3.13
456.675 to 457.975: -0.062 nm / 3.08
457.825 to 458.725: 0.023 nm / 2.87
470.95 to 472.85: -0.022 nm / 3.02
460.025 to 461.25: 0.007 nm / 2.94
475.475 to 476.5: 0.016 nm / 2.95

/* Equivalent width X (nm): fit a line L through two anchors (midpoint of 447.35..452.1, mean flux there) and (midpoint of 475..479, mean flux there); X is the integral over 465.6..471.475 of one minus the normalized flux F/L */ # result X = 0.17 nm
